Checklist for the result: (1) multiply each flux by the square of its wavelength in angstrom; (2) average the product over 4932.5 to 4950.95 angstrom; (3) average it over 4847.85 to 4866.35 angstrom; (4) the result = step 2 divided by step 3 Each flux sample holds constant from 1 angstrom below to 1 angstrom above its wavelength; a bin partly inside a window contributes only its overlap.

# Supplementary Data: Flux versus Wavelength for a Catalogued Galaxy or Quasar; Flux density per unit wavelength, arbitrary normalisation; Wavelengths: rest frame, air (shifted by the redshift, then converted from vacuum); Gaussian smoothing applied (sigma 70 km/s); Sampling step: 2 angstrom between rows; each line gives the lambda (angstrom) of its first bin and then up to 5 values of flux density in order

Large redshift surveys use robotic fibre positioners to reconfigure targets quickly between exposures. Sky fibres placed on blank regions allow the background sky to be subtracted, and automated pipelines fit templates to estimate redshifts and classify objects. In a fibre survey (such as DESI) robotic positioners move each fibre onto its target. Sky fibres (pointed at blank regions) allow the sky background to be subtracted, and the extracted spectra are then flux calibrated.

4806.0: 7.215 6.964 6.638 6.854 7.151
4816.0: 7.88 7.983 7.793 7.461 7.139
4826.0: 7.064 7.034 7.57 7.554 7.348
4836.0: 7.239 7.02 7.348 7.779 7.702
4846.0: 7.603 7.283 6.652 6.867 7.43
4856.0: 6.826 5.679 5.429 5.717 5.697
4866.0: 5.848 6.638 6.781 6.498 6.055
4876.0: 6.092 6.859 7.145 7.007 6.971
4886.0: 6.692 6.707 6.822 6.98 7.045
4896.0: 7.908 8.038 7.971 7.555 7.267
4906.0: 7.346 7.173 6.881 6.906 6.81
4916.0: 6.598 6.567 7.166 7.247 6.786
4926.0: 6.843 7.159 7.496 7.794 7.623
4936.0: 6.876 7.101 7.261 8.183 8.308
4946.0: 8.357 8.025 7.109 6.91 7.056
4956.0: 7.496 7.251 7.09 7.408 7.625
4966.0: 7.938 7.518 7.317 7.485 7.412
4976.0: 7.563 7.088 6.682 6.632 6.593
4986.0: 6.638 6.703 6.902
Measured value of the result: 1.25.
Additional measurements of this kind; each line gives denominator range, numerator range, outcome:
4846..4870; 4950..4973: 1.19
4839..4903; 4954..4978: 1.13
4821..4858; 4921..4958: 1.07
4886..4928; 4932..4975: 1.07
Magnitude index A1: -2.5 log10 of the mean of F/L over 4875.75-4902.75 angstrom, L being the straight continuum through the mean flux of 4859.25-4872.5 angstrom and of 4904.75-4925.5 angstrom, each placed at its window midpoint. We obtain -0.10 mag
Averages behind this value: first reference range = 6.08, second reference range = 6.95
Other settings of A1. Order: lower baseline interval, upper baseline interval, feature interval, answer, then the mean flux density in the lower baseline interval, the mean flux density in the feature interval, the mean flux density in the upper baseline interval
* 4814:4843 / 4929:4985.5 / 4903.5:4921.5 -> 0.07 mag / 7.43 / 6.97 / 7.39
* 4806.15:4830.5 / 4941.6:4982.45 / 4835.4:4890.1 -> 0.09 mag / 7.29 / 6.72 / 7.45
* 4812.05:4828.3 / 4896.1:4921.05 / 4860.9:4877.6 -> 0.18 mag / 7.42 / 6.19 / 7.22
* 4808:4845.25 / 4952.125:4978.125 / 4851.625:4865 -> 0.19 mag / 7.36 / 6.21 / 7.4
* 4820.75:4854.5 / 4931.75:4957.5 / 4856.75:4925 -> 0.10 mag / 7.3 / 6.79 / 7.53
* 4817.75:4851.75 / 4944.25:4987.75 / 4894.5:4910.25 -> -0.03 mag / 7.36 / 7.53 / 7.3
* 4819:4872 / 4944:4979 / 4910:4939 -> 0.04 mag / 6.93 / 7.06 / 7.47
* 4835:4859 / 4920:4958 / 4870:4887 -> 0.09 mag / 7.12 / 6.67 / 7.41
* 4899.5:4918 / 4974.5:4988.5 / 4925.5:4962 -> -0.07 mag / 7.11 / 7.45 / 6.87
